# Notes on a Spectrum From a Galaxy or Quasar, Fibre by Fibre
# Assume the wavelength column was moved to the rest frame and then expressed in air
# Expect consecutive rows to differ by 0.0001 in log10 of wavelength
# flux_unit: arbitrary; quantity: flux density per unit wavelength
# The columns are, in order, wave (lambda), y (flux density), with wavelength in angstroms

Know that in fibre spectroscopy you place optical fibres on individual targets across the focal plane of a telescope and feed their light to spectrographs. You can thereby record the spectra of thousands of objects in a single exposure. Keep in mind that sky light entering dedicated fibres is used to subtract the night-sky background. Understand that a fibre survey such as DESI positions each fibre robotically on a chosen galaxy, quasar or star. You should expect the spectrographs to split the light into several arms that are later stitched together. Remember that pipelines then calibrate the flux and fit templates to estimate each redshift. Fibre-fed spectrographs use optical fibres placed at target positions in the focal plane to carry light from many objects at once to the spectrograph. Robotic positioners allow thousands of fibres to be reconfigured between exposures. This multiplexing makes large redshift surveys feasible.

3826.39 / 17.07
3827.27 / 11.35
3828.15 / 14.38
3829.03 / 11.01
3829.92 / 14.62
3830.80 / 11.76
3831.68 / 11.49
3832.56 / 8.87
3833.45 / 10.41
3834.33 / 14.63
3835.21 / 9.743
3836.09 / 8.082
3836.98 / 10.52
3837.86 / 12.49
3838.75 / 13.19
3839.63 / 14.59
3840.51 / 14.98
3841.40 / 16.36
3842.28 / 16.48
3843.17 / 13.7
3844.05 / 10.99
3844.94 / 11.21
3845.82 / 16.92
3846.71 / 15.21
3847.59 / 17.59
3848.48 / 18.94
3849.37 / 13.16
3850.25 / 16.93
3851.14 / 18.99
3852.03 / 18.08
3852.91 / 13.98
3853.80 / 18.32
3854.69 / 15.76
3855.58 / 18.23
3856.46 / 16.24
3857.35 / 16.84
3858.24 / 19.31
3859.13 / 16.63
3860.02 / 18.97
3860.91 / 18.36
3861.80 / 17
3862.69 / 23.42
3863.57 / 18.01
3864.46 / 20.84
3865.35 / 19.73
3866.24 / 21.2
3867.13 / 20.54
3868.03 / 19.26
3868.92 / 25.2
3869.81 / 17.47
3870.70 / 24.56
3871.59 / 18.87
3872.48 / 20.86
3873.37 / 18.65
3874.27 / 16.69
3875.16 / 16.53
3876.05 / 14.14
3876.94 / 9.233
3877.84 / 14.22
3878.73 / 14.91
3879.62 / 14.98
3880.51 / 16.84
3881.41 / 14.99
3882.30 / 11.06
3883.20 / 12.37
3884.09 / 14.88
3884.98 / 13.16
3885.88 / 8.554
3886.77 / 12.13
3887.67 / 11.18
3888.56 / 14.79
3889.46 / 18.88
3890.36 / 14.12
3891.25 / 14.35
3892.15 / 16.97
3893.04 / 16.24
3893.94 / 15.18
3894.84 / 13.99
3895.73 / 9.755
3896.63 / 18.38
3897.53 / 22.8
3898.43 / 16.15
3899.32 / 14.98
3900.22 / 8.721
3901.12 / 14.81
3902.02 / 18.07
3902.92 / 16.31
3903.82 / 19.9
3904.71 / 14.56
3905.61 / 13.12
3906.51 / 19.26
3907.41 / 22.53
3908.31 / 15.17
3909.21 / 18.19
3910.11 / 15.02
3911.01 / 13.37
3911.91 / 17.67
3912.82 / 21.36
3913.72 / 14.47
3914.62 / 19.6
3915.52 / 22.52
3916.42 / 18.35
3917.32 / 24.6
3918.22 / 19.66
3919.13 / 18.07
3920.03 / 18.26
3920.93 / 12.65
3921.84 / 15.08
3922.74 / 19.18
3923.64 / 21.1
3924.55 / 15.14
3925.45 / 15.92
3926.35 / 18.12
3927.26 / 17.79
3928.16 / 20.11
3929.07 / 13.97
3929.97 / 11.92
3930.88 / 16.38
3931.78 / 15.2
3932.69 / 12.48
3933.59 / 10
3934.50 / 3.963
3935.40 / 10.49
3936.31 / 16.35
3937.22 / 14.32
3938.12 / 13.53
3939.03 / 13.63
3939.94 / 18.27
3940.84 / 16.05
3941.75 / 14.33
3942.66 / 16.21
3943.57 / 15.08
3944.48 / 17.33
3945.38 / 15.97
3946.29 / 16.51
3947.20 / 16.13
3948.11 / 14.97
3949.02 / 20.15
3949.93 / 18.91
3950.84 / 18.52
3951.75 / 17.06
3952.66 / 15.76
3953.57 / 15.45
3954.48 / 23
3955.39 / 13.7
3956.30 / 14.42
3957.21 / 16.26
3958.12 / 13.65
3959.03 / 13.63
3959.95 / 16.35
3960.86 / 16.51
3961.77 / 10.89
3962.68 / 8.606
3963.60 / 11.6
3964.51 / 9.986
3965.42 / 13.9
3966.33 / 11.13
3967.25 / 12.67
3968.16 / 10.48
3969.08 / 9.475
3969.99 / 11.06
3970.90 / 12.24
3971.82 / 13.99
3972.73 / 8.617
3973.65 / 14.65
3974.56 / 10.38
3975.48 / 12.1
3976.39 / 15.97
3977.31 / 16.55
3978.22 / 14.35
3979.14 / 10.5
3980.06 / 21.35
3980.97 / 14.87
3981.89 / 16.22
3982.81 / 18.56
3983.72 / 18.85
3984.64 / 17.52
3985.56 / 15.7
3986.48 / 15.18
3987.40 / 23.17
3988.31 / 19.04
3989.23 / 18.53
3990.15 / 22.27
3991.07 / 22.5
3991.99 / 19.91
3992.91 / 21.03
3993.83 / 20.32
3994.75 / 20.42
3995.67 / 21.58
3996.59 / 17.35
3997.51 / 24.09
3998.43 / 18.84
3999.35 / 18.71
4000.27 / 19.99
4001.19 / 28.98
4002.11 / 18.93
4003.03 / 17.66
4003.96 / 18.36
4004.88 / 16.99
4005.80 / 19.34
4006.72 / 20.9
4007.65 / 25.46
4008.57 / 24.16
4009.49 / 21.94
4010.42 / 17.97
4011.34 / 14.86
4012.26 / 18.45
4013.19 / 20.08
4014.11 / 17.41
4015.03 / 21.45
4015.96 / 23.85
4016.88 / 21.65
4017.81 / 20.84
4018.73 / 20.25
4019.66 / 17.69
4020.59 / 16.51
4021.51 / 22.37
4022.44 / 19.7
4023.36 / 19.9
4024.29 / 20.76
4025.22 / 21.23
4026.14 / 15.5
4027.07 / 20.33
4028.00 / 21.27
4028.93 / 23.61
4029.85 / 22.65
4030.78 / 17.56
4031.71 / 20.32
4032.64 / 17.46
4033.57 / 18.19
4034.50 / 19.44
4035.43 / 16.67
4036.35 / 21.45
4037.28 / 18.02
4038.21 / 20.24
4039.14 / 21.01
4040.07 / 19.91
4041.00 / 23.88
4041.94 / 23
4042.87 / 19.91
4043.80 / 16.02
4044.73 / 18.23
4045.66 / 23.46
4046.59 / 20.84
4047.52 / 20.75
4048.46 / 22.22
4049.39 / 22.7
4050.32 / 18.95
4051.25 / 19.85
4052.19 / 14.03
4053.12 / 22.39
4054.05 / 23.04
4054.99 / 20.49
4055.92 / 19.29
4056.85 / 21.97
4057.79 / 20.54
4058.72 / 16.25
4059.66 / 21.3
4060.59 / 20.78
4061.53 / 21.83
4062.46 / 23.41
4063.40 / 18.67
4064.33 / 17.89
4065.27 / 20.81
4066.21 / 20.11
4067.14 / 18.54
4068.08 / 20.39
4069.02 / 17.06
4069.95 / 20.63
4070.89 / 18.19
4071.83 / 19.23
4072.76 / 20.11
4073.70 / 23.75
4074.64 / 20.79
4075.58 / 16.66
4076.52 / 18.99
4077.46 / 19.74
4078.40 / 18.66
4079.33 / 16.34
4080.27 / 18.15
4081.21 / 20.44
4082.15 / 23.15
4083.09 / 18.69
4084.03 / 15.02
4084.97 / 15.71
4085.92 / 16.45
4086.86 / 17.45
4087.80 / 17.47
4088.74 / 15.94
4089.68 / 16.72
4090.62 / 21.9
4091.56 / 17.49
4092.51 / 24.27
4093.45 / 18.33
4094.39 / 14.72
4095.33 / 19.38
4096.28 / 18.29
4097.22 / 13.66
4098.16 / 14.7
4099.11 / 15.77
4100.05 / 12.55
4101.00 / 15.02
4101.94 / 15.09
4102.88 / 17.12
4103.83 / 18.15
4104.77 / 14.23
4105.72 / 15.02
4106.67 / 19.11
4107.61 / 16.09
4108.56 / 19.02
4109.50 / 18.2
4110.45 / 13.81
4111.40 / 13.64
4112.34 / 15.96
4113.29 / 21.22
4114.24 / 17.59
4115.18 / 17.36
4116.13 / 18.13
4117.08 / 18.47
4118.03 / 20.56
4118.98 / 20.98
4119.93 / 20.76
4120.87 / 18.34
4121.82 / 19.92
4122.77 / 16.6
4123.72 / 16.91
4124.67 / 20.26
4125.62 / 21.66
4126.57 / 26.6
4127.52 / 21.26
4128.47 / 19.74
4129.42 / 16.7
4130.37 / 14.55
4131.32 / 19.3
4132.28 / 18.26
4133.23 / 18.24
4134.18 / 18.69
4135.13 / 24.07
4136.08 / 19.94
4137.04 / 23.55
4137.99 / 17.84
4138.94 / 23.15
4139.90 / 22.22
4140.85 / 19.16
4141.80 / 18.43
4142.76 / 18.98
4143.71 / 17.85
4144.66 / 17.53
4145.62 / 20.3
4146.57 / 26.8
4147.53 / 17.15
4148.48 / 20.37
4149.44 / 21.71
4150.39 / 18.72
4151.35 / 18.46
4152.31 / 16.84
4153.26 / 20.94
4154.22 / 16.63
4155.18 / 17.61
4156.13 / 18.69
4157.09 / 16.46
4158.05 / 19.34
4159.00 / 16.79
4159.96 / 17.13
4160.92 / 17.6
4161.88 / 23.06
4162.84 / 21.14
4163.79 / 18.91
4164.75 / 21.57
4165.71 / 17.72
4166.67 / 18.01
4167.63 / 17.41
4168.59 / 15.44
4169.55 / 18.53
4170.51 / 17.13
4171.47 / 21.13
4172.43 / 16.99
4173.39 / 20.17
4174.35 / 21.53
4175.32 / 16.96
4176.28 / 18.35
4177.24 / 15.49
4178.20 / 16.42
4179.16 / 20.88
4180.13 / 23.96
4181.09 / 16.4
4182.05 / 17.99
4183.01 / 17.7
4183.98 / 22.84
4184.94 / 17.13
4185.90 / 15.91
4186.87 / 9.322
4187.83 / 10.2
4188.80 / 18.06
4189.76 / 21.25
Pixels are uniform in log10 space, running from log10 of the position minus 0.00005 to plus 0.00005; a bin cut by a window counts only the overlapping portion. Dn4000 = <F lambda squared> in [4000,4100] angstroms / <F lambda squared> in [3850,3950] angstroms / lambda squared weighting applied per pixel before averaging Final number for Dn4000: 1.3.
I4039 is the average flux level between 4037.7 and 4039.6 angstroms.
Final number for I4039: 20.6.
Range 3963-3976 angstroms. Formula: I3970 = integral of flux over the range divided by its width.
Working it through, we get 11.6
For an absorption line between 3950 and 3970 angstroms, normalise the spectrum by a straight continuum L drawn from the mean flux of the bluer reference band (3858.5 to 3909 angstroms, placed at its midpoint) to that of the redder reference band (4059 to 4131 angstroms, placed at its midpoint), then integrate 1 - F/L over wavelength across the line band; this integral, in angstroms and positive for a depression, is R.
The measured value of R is 3.7 angstroms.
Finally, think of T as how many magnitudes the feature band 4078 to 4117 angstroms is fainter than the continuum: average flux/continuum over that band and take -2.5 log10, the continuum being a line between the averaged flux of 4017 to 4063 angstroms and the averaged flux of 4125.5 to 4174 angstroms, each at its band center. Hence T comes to 0.15 mag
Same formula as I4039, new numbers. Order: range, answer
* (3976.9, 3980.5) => 15.6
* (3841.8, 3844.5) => 13.8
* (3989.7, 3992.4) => 21.6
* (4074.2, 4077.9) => 19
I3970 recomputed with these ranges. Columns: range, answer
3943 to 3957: 16.9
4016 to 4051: 20.2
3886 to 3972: 15.5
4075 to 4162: 18.4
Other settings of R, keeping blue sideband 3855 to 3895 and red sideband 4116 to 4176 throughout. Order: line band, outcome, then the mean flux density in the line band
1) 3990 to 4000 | -1.5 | 20.6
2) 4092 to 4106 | 1.8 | 16.4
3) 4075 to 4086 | 0.2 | 18.2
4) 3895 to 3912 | 0.8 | 16.2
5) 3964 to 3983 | 4.8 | 13.2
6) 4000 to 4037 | -4.0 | 20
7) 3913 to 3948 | 2.4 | 16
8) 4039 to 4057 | -2.2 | 20.6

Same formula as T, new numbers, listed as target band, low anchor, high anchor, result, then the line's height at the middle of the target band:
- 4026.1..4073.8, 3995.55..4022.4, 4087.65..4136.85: -0.04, 19.4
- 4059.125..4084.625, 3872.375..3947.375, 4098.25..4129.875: -0.13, 17.4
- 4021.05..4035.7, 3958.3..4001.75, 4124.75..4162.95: -0.16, 17.2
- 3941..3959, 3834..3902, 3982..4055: 0.11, 18.2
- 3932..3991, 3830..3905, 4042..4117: 0.14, 17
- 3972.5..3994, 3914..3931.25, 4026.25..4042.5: 0.12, 19.1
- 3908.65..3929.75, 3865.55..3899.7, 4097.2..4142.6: -0.09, 16.4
